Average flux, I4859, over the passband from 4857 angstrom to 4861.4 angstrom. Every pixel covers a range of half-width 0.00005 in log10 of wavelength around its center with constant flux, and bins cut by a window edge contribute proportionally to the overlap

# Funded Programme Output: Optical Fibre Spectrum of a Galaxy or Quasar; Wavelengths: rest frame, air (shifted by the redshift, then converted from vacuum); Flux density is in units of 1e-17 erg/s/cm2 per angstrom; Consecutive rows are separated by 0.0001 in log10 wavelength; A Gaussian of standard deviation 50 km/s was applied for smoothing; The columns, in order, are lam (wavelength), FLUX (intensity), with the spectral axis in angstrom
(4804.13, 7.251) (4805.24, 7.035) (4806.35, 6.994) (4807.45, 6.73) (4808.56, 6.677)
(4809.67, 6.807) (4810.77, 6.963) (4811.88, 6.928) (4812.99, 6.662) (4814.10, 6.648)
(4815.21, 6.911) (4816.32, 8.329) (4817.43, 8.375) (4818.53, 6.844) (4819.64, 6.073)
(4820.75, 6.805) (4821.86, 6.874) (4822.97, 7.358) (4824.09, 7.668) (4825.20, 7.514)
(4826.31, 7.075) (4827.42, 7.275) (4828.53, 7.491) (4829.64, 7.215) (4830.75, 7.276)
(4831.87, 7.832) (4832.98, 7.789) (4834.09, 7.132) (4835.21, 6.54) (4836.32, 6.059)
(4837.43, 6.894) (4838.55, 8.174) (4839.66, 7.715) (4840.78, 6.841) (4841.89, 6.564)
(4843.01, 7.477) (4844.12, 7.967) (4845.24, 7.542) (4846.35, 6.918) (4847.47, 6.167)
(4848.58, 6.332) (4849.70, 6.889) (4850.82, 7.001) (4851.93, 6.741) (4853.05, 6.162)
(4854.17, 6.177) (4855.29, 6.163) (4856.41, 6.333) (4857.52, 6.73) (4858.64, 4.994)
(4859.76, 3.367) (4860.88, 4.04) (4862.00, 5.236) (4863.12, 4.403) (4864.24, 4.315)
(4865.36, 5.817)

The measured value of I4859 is 4.77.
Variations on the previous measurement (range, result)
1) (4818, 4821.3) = 6.57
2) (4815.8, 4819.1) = 7.86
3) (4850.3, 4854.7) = 6.52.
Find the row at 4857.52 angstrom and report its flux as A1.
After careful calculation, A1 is 6.73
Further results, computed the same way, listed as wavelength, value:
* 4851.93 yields 6.741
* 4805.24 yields 7.035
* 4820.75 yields 6.805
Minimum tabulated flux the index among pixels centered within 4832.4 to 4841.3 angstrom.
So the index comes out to 6.059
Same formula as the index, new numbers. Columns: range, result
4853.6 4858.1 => 6.163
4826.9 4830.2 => 7.215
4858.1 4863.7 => 3.367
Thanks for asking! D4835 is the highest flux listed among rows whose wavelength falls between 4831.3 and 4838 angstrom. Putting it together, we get 7.832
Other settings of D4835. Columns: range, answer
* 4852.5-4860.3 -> 6.73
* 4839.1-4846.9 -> 7.967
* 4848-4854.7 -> 7.001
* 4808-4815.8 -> 6.963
